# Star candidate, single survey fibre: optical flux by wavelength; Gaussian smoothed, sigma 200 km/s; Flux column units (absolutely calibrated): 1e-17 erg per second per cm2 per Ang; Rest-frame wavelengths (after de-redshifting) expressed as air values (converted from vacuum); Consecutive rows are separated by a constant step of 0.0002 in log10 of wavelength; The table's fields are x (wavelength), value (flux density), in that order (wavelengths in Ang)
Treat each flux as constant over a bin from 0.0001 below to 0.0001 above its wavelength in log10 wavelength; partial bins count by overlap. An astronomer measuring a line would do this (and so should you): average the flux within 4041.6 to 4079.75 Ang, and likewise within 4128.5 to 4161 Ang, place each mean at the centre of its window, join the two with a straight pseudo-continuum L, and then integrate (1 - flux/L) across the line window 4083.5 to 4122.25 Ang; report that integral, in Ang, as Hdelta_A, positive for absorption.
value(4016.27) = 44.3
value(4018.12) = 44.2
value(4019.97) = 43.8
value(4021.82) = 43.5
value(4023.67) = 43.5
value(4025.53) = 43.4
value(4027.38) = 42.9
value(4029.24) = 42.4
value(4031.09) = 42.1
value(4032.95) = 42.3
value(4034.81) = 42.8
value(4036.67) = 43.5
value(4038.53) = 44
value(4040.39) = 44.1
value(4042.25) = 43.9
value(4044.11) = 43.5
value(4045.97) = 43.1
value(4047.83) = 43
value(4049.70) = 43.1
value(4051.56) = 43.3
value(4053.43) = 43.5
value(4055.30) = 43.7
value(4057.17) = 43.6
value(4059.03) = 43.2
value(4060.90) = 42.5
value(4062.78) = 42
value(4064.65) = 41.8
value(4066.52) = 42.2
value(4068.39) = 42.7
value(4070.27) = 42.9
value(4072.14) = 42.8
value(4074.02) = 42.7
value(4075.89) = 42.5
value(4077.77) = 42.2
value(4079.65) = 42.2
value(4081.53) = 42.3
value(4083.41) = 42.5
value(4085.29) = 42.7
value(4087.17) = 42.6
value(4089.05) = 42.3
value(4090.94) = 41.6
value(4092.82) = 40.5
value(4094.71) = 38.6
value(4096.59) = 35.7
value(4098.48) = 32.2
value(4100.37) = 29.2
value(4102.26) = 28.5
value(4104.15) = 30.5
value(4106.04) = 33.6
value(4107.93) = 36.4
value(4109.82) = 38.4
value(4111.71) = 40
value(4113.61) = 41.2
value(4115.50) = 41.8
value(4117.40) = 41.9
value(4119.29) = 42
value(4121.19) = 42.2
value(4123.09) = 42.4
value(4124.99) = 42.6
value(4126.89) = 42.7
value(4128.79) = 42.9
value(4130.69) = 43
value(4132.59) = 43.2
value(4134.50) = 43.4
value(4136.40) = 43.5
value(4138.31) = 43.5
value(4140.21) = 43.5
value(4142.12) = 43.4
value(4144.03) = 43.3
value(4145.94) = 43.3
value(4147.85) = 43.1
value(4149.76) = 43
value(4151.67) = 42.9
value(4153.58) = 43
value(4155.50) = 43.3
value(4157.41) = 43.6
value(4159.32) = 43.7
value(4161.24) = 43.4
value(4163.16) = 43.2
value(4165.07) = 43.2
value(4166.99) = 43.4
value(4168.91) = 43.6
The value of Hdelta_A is 4.4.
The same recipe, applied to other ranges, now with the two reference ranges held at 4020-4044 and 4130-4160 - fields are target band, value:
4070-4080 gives 0.2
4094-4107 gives 3.2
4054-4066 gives 0.1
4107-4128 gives 1.1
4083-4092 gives 0.2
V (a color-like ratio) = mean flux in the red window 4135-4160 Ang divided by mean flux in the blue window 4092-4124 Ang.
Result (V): 1.16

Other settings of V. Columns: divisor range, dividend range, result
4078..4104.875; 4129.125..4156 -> 1.13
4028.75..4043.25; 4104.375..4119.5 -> 0.90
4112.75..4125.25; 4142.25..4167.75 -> 1.03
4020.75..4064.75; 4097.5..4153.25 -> 0.93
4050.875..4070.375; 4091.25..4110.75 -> 0.81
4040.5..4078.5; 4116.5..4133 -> 0.99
